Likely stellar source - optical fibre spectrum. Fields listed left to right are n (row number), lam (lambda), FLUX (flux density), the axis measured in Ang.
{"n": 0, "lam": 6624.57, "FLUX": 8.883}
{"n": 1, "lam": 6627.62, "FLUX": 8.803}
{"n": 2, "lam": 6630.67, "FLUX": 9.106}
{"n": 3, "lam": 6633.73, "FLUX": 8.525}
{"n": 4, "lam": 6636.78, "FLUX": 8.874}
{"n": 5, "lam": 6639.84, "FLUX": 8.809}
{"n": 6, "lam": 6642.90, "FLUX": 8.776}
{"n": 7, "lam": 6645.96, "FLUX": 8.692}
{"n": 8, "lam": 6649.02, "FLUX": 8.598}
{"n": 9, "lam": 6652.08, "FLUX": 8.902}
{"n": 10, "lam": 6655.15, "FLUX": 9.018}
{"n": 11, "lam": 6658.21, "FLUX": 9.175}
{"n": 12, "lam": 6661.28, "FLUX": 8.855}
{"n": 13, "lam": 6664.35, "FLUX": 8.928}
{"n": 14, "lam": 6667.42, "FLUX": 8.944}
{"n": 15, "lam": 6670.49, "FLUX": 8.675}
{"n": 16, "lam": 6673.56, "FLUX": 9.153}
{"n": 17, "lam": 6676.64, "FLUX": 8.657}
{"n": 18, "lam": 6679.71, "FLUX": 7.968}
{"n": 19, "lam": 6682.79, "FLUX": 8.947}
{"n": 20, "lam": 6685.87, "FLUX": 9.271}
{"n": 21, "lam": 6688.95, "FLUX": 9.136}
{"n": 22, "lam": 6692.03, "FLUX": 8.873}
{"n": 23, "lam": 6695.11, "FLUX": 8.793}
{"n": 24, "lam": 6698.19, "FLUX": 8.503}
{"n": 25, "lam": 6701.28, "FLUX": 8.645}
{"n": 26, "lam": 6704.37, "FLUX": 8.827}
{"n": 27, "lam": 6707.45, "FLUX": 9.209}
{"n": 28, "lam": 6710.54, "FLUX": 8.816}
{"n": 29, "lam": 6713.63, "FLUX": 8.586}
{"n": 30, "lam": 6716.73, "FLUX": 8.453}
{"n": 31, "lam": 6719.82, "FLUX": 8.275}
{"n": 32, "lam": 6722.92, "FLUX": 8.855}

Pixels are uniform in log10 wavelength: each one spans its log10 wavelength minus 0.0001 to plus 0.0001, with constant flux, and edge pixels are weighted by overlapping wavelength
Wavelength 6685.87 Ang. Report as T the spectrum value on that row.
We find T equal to 9.271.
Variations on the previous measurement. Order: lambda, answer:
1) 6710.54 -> 8.816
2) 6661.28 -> 8.855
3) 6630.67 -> 9.106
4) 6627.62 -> 8.803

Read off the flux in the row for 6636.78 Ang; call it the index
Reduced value 8.874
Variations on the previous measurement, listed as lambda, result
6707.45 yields 9.209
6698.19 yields 8.503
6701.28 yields 8.645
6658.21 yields 9.175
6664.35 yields 8.928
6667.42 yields 8.944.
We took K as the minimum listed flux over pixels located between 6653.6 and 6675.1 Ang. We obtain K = 8.675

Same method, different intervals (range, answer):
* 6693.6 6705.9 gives 8.503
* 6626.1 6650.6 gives 8.525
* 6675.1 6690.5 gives 7.968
